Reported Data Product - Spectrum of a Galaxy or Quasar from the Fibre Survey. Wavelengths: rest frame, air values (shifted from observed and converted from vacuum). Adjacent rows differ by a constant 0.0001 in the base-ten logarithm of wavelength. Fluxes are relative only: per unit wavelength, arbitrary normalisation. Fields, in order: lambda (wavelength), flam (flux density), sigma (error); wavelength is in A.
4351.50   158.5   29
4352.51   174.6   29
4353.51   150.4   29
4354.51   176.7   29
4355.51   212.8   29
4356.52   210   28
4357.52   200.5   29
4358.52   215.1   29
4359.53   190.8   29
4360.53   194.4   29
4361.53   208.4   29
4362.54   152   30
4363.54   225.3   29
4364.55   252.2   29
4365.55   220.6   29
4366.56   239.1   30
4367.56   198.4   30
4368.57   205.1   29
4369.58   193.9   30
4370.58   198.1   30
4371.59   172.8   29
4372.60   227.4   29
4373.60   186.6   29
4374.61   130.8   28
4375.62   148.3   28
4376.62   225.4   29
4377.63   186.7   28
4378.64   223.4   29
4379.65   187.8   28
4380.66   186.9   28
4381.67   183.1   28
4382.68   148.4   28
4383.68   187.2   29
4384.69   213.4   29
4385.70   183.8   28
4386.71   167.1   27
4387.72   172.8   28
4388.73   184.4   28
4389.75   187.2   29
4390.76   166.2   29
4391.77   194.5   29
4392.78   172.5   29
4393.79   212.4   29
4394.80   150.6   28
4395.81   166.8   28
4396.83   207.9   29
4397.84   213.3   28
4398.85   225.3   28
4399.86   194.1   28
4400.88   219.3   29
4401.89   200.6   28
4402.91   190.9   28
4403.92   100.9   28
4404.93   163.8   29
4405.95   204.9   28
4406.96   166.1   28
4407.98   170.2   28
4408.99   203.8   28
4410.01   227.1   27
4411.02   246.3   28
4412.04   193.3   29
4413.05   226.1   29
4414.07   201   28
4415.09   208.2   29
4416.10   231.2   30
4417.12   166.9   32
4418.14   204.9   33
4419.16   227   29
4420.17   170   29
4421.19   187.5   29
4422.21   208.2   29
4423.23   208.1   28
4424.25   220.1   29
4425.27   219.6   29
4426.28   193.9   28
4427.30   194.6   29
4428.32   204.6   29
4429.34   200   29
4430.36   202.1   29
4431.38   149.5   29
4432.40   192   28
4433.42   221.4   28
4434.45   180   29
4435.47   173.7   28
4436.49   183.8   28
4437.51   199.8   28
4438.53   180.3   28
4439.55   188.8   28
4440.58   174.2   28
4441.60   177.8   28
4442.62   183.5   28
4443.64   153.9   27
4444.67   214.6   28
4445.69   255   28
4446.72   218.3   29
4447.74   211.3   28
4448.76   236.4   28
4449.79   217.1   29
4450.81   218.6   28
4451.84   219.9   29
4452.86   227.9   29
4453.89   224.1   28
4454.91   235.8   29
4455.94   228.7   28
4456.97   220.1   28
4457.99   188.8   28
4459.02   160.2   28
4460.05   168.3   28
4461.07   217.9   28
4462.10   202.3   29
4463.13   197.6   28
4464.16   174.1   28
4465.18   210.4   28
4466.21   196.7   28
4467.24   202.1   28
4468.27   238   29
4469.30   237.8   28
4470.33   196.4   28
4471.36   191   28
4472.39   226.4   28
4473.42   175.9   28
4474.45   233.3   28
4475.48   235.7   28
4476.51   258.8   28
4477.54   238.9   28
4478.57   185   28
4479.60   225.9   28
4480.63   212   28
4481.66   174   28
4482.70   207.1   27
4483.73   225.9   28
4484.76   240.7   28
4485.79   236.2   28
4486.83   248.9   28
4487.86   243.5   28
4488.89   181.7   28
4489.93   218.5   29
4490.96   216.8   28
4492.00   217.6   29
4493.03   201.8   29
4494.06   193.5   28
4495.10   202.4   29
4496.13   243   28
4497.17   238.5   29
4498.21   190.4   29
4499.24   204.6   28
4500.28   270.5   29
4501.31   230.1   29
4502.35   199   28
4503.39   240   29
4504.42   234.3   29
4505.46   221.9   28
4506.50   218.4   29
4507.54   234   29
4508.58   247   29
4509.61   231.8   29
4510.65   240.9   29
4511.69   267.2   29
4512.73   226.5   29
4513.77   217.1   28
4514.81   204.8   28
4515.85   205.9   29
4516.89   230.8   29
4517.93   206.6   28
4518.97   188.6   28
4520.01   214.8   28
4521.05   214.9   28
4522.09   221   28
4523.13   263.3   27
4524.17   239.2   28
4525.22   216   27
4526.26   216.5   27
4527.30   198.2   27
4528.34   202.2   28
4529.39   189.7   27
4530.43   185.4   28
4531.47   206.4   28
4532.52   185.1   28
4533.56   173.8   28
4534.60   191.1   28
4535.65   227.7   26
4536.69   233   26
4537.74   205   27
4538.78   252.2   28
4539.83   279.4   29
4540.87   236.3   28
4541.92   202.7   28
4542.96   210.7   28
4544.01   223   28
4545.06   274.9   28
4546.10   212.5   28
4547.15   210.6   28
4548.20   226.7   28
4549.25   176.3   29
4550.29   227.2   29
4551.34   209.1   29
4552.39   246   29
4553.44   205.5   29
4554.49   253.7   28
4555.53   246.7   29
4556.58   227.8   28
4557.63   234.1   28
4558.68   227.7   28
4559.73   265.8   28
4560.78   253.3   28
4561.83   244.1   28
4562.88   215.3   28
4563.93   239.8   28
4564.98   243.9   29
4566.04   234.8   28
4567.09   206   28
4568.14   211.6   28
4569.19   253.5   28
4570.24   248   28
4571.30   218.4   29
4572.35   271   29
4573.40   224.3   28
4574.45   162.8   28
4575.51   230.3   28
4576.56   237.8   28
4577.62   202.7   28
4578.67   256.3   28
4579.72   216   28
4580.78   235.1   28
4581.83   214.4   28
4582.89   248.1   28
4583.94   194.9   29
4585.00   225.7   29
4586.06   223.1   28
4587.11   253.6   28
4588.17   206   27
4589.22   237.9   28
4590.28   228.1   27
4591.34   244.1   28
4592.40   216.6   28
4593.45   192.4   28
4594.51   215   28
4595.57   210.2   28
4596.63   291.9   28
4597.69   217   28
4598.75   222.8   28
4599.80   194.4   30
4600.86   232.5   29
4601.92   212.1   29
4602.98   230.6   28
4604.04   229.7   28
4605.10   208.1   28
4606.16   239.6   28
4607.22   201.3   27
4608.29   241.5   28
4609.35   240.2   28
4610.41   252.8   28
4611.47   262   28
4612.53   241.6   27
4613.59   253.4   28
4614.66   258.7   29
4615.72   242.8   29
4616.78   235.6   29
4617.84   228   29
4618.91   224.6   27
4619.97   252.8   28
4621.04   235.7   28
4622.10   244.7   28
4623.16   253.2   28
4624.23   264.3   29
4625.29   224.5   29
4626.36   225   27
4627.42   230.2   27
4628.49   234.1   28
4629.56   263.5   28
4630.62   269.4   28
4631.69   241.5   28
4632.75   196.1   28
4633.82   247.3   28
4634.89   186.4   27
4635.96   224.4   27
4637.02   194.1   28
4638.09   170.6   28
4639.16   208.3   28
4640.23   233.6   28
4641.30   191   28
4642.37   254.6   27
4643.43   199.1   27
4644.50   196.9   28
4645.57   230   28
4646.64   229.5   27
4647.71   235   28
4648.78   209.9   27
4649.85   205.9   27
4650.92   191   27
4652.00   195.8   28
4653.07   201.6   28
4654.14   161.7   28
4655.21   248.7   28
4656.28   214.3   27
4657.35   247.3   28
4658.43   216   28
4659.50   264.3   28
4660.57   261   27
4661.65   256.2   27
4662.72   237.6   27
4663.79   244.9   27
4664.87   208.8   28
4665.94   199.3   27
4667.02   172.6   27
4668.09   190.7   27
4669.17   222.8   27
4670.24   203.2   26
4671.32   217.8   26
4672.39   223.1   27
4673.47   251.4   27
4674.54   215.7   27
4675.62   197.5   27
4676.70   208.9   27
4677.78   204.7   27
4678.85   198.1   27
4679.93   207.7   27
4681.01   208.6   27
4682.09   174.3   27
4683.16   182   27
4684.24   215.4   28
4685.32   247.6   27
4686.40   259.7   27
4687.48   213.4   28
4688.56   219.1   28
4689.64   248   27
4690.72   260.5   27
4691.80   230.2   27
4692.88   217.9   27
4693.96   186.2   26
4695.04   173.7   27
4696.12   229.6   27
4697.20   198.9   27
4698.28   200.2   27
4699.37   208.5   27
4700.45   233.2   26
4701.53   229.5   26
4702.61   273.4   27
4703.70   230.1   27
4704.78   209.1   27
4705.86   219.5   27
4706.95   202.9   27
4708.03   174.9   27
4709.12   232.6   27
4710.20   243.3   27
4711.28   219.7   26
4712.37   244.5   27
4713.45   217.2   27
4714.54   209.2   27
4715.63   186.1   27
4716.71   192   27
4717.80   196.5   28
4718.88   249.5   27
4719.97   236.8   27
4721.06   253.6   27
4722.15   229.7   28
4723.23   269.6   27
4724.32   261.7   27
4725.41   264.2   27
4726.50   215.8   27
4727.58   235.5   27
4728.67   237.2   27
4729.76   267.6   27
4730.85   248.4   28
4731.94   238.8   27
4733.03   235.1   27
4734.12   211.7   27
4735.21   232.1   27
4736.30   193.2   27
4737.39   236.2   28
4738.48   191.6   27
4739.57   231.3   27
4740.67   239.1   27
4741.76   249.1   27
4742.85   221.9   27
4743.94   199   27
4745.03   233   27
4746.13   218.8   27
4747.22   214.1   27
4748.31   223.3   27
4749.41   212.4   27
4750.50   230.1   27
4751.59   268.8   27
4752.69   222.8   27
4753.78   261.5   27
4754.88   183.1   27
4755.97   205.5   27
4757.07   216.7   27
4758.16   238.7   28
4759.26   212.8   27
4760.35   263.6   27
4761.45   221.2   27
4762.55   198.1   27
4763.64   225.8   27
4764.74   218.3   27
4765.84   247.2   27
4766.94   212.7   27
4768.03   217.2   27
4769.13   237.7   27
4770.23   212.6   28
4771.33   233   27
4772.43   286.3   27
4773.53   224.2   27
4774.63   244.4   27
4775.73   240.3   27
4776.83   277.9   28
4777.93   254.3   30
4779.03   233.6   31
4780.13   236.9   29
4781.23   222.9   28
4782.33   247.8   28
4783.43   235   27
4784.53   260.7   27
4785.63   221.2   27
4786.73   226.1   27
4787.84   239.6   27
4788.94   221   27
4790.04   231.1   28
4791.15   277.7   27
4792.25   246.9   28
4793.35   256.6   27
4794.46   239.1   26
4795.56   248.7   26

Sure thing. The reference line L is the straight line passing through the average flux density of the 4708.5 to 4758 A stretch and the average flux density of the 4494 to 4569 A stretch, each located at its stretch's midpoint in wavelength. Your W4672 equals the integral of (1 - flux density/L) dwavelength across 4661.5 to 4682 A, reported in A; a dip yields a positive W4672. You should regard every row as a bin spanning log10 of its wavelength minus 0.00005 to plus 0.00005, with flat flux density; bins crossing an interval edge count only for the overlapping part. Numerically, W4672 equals 1.3 A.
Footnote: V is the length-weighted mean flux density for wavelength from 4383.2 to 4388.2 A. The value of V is 185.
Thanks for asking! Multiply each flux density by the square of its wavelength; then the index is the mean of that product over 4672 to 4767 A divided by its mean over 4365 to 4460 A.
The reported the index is 1.30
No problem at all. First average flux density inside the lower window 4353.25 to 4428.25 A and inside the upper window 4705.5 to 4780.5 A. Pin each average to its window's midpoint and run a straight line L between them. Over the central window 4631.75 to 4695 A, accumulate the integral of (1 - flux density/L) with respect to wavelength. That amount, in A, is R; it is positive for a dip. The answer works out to 1.5 A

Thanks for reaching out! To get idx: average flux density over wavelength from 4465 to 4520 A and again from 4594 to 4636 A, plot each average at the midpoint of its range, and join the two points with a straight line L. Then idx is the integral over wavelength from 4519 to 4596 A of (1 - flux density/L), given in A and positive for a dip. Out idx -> 1.4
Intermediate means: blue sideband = 220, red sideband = 235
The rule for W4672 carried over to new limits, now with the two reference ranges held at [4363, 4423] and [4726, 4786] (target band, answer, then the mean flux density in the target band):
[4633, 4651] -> 0.6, 212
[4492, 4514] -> -2.2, 226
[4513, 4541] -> -0.9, 215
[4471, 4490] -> -1.5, 219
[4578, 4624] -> -3.5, 232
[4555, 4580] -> -2.4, 232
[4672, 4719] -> 1.7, 217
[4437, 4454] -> -0.5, 206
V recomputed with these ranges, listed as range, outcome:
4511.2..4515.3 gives 229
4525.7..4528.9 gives 206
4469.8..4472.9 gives 205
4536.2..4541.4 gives 241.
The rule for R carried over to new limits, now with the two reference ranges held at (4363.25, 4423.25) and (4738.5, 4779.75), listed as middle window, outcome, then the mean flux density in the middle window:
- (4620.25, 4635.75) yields -1.40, 237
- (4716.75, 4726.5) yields -0.62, 241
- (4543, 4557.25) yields -1.10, 226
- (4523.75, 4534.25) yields 0.34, 201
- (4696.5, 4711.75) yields 0.33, 220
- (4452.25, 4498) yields -2.55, 214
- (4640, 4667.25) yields -0.02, 220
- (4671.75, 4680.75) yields 0.35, 213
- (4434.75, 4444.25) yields 0.90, 180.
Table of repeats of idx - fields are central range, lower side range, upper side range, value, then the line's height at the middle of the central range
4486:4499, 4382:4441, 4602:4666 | -0.7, 205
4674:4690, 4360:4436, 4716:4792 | 0.8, 225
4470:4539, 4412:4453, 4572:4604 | -2.0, 212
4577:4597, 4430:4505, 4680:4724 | -1.0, 215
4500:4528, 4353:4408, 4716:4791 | -2.7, 205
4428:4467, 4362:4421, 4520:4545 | 0.5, 203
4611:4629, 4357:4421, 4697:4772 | -2.2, 216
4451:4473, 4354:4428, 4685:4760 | -0.6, 202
